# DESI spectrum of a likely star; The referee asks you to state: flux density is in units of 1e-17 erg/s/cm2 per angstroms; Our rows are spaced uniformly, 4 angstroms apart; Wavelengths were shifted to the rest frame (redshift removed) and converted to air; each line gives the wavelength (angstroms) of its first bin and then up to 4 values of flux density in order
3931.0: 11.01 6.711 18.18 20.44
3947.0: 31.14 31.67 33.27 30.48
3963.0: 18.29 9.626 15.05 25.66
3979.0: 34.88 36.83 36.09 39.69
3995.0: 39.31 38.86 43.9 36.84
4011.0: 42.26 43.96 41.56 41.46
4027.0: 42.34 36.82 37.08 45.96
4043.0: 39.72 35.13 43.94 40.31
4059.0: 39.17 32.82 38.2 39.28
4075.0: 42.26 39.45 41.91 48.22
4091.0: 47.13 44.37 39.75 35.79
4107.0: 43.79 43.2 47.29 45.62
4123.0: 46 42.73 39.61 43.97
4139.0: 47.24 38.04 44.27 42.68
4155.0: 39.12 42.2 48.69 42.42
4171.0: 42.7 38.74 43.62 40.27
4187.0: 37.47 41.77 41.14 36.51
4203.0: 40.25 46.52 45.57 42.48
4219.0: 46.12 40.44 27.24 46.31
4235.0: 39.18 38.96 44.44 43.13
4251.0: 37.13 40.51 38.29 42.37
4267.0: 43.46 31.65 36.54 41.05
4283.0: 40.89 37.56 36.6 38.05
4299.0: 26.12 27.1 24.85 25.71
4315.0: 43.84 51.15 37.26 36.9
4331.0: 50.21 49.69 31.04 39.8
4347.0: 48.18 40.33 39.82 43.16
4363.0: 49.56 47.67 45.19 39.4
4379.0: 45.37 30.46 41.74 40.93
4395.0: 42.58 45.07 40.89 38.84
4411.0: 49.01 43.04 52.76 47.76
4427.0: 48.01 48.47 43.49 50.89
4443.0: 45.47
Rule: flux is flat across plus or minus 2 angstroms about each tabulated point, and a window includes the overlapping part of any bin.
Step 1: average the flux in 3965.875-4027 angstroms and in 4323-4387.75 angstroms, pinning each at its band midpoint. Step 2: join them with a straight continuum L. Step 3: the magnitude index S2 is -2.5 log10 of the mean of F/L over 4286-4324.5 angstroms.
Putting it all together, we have 0.19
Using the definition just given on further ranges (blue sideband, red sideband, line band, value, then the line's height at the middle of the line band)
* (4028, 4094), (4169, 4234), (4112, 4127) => -0.12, 40.8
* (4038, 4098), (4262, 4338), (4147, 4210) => -0.06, 39.5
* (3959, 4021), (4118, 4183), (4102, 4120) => -0.07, 40.5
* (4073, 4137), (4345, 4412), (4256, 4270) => 0.06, 42.9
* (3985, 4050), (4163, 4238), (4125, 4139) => -0.05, 40.8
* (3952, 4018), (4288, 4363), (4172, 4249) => -0.12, 36.7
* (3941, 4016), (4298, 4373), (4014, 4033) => -0.24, 32.9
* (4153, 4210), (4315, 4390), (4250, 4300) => 0.11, 42.2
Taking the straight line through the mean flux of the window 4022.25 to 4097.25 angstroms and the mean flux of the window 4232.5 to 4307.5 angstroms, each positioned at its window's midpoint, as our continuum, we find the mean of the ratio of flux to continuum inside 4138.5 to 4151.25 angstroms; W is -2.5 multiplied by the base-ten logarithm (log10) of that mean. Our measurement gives -0.08 mag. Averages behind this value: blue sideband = 40.8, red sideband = 37.6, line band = 42.6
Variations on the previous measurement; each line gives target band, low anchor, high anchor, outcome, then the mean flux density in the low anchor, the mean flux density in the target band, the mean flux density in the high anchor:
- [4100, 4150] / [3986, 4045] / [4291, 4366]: -0.08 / 40.5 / 43.1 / 39.1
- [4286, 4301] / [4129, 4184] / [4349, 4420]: 0.24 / 42.4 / 34.4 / 43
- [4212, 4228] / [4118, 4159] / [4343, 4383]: 0.07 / 42.8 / 40.2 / 43.4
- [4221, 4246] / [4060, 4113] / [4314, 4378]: 0.08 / 41.2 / 39.6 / 43.3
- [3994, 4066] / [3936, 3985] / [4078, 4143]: -0.20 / 25.1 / 40.1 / 43.4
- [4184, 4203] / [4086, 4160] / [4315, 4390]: 0.10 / 43.2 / 39.4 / 42.6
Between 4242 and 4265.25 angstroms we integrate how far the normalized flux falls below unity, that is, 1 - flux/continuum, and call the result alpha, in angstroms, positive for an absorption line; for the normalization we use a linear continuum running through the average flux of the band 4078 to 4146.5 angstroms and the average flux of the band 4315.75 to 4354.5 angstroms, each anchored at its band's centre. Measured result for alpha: 1.1 angstroms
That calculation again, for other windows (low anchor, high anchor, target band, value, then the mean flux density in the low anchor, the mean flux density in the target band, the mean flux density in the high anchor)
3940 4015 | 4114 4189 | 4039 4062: -2.4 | 31.5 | 39.9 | 42.7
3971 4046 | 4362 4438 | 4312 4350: 0.5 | 38.4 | 42.6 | 44.2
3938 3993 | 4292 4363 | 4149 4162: -3.3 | 27.4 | 41.9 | 38.7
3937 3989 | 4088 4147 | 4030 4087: -4.7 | 26.3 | 39.8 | 43.3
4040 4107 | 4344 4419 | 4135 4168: -1.5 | 40.6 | 43.2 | 43.1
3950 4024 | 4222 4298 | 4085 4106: -4.3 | 33.6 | 43.1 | 39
